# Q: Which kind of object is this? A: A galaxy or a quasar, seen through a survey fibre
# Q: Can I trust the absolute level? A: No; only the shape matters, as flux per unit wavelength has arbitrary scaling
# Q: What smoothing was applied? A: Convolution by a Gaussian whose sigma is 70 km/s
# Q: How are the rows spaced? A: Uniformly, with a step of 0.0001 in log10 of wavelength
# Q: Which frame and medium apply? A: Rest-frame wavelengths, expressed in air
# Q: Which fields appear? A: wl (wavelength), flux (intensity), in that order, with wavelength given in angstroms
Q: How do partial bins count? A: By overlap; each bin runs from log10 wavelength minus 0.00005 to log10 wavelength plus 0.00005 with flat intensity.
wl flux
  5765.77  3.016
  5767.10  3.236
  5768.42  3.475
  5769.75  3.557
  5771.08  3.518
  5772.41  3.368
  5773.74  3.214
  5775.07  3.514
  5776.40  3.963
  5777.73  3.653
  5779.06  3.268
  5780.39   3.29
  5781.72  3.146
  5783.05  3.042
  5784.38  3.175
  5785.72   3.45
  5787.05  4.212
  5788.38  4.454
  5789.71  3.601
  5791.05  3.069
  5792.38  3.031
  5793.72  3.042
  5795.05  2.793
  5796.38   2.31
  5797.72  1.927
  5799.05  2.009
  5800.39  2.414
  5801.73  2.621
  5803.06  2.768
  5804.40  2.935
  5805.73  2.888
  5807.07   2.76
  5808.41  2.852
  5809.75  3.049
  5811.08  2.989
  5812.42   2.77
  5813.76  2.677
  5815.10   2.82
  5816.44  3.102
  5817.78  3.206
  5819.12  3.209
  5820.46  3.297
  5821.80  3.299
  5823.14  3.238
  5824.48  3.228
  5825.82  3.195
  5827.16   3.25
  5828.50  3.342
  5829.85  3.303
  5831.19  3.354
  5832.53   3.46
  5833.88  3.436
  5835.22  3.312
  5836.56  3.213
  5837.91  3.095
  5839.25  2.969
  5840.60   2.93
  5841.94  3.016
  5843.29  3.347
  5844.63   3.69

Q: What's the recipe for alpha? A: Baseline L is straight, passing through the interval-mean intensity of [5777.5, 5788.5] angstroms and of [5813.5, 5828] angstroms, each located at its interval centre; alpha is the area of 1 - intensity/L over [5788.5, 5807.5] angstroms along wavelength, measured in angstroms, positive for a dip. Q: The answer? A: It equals 3.2 angstroms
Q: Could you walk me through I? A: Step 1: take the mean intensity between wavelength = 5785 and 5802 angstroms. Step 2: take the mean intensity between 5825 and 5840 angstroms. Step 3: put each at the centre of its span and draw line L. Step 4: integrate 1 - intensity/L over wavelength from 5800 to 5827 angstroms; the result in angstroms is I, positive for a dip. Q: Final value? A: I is 1.4 angstroms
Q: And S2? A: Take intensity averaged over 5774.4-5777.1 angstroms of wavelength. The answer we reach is 3.74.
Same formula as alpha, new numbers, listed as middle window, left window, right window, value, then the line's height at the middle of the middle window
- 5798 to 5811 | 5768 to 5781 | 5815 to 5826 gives 2.4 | 3.3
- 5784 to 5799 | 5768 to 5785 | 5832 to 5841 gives 1.0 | 3.35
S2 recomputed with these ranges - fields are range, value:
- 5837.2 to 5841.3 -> 3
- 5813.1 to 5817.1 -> 2.86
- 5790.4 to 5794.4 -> 3.05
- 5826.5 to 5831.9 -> 3.31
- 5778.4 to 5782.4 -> 3.24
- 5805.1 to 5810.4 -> 2.88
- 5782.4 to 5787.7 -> 3.47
